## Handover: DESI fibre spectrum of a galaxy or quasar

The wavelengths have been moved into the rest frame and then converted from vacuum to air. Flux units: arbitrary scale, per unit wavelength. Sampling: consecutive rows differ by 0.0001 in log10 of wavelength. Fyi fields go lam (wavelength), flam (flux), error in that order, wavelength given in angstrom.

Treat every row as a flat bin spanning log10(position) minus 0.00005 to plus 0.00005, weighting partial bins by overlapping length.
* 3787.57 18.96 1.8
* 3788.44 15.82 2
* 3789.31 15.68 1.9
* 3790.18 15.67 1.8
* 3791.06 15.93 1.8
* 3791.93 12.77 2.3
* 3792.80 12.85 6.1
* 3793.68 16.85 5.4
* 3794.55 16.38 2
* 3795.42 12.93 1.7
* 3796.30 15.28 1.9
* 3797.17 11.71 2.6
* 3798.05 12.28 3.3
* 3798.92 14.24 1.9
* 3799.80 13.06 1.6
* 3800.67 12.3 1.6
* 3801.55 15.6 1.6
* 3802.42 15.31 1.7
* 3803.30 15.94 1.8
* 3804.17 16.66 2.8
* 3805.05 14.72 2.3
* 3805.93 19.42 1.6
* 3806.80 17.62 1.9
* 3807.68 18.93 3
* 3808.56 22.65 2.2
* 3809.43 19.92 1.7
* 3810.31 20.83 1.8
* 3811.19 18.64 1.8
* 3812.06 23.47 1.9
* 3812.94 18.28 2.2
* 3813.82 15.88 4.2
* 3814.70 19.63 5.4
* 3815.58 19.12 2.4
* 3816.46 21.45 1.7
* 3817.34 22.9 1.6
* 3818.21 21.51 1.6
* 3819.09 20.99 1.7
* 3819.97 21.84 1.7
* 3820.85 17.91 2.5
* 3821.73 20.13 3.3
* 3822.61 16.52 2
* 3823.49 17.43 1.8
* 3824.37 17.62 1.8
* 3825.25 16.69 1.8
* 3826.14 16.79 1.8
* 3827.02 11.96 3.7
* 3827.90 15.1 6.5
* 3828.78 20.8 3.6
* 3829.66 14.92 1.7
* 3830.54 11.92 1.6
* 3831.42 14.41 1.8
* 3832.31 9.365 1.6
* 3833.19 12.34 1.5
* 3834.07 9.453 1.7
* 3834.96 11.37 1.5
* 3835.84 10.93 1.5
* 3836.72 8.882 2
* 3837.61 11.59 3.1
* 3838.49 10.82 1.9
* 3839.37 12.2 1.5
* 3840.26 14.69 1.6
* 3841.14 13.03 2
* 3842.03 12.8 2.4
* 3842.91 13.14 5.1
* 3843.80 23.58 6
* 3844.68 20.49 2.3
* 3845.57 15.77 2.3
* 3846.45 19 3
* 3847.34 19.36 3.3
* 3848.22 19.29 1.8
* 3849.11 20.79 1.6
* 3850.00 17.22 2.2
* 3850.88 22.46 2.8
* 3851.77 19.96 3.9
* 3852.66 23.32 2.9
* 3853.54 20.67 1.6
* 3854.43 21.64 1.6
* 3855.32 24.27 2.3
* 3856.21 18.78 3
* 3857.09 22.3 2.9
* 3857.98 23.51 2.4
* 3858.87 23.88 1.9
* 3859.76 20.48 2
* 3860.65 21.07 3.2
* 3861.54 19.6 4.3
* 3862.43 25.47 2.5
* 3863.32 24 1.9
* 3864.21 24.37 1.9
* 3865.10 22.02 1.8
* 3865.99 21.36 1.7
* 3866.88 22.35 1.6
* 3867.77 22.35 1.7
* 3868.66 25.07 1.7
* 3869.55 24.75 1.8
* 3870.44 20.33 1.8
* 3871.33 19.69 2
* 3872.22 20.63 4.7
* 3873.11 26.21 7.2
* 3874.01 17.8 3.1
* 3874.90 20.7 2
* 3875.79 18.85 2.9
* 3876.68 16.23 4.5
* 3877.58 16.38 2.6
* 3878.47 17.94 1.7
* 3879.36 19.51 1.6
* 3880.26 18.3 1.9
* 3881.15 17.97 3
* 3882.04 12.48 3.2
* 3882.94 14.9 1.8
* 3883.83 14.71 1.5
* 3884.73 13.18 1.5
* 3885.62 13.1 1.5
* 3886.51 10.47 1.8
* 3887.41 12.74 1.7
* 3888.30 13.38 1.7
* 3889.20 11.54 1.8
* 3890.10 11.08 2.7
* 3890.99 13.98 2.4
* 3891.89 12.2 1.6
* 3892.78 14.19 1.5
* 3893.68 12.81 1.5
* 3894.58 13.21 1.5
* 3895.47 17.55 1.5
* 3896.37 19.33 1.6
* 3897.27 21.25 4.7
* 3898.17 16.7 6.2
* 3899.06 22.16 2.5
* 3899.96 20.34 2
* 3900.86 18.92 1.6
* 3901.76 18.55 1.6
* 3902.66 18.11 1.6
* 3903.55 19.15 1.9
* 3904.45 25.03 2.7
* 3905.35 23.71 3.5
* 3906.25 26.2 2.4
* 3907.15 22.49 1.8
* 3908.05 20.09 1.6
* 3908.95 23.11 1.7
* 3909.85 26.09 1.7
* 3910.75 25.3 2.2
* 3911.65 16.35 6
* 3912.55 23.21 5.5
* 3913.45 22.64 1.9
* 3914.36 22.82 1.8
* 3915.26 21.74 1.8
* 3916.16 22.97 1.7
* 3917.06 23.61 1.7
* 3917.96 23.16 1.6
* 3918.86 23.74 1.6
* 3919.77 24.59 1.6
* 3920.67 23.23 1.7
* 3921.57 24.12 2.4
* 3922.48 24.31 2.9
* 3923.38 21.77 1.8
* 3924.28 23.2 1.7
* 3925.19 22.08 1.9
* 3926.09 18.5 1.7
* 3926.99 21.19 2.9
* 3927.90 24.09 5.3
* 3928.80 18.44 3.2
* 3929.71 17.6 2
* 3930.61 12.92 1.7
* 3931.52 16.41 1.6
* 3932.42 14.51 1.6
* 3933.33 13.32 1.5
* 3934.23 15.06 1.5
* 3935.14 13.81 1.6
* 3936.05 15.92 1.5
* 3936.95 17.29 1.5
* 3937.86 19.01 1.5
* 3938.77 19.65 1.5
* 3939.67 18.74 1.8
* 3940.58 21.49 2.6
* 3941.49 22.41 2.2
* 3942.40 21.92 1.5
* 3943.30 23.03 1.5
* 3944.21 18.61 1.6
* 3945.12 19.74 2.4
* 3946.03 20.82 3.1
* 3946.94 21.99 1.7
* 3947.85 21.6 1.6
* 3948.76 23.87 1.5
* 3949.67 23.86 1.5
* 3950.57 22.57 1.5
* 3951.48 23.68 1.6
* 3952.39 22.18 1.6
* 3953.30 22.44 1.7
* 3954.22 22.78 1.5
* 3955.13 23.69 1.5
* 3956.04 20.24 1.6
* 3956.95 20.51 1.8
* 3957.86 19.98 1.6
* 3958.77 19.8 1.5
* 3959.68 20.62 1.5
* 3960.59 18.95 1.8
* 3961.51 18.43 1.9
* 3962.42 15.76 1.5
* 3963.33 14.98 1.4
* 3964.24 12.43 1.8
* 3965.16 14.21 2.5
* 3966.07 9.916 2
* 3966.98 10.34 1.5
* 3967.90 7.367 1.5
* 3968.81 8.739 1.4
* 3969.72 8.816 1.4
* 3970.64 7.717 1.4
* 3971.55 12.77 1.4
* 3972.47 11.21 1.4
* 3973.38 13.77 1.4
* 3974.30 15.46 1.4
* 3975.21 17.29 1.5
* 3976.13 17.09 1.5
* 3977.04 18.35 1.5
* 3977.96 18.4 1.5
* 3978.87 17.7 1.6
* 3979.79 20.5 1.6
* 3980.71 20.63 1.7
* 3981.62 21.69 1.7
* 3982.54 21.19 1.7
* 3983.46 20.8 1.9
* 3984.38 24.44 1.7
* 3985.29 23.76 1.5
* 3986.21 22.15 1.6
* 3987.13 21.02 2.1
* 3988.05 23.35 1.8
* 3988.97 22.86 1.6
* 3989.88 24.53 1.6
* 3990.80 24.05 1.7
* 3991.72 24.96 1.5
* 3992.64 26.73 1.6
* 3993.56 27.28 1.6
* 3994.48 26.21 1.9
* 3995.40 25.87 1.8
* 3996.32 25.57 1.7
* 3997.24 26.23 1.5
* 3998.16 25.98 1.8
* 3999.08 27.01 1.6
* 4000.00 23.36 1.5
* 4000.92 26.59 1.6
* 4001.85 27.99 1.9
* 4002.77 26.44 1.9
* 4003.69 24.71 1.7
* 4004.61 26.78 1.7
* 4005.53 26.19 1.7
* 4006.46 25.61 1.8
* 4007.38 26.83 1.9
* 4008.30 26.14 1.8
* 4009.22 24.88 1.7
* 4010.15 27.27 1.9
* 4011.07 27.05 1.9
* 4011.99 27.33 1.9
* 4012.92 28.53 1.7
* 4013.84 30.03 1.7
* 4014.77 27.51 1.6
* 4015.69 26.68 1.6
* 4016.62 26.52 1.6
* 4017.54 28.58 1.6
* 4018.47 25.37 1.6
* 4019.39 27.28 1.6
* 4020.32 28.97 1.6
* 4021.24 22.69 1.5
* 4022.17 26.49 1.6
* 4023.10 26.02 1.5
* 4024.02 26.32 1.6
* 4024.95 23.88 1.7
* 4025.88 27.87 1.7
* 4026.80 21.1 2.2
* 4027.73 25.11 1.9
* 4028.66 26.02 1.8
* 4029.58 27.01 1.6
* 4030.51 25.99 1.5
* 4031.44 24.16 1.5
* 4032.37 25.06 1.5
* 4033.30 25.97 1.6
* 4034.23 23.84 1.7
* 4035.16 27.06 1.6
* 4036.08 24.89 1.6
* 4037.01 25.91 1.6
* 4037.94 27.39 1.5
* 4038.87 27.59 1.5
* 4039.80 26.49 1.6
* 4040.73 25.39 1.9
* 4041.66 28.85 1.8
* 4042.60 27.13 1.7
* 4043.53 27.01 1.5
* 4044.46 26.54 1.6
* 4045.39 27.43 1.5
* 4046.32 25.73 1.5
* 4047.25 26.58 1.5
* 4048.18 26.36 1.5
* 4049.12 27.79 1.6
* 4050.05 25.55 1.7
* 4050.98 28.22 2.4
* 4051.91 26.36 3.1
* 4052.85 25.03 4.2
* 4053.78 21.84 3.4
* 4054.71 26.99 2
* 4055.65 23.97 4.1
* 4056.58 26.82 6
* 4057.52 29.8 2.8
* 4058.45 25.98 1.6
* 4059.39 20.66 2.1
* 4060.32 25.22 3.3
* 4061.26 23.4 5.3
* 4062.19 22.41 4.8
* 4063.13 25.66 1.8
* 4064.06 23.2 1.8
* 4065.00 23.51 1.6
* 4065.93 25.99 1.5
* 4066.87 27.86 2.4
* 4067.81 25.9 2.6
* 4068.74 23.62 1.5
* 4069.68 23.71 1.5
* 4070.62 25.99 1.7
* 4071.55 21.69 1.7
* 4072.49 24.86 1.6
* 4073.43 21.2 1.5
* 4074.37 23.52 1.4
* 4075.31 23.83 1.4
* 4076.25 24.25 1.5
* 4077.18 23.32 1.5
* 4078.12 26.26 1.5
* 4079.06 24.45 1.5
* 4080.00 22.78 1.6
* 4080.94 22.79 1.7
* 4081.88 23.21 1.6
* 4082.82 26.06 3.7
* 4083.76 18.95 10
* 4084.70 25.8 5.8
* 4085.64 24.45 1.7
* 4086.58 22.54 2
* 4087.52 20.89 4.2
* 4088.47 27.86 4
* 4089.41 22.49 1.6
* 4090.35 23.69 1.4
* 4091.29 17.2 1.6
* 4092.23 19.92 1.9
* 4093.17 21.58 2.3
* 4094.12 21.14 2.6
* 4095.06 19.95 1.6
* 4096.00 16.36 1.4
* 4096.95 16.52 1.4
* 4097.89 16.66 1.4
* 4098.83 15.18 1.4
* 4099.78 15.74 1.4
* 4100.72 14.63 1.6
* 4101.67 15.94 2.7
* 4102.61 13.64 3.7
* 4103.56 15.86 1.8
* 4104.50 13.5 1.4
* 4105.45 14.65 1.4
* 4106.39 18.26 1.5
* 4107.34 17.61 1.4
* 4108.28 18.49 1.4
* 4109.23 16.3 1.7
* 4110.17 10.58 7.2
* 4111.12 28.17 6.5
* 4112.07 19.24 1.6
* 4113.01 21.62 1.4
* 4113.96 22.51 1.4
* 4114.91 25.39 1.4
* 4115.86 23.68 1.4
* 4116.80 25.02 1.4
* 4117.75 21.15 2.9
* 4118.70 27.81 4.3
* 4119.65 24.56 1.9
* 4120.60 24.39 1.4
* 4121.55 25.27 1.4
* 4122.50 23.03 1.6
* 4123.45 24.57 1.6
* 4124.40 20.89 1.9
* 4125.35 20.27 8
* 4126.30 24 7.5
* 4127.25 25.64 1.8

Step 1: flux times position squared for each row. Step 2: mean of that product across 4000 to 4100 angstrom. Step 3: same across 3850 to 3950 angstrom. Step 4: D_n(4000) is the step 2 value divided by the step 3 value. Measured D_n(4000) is 1.35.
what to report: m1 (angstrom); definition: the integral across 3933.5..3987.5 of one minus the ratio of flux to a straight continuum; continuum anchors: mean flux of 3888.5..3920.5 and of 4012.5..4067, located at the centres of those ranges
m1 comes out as 9.8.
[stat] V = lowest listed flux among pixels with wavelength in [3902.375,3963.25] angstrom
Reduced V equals 12.92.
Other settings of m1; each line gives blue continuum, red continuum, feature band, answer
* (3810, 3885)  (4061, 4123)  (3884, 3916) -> 1.2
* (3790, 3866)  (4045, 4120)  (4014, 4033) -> -4.2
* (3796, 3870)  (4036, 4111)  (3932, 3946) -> 1.2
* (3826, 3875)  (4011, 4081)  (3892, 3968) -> 5.2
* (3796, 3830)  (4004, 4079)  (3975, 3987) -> 1.6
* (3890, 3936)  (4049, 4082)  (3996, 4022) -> -4.2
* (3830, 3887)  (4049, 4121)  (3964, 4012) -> -1.3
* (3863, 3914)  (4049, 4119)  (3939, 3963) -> -1.4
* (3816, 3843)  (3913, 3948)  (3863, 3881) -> -3.7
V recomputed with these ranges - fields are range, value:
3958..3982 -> 7.367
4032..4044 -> 23.84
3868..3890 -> 10.47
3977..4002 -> 17.7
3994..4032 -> 21.1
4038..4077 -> 20.66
